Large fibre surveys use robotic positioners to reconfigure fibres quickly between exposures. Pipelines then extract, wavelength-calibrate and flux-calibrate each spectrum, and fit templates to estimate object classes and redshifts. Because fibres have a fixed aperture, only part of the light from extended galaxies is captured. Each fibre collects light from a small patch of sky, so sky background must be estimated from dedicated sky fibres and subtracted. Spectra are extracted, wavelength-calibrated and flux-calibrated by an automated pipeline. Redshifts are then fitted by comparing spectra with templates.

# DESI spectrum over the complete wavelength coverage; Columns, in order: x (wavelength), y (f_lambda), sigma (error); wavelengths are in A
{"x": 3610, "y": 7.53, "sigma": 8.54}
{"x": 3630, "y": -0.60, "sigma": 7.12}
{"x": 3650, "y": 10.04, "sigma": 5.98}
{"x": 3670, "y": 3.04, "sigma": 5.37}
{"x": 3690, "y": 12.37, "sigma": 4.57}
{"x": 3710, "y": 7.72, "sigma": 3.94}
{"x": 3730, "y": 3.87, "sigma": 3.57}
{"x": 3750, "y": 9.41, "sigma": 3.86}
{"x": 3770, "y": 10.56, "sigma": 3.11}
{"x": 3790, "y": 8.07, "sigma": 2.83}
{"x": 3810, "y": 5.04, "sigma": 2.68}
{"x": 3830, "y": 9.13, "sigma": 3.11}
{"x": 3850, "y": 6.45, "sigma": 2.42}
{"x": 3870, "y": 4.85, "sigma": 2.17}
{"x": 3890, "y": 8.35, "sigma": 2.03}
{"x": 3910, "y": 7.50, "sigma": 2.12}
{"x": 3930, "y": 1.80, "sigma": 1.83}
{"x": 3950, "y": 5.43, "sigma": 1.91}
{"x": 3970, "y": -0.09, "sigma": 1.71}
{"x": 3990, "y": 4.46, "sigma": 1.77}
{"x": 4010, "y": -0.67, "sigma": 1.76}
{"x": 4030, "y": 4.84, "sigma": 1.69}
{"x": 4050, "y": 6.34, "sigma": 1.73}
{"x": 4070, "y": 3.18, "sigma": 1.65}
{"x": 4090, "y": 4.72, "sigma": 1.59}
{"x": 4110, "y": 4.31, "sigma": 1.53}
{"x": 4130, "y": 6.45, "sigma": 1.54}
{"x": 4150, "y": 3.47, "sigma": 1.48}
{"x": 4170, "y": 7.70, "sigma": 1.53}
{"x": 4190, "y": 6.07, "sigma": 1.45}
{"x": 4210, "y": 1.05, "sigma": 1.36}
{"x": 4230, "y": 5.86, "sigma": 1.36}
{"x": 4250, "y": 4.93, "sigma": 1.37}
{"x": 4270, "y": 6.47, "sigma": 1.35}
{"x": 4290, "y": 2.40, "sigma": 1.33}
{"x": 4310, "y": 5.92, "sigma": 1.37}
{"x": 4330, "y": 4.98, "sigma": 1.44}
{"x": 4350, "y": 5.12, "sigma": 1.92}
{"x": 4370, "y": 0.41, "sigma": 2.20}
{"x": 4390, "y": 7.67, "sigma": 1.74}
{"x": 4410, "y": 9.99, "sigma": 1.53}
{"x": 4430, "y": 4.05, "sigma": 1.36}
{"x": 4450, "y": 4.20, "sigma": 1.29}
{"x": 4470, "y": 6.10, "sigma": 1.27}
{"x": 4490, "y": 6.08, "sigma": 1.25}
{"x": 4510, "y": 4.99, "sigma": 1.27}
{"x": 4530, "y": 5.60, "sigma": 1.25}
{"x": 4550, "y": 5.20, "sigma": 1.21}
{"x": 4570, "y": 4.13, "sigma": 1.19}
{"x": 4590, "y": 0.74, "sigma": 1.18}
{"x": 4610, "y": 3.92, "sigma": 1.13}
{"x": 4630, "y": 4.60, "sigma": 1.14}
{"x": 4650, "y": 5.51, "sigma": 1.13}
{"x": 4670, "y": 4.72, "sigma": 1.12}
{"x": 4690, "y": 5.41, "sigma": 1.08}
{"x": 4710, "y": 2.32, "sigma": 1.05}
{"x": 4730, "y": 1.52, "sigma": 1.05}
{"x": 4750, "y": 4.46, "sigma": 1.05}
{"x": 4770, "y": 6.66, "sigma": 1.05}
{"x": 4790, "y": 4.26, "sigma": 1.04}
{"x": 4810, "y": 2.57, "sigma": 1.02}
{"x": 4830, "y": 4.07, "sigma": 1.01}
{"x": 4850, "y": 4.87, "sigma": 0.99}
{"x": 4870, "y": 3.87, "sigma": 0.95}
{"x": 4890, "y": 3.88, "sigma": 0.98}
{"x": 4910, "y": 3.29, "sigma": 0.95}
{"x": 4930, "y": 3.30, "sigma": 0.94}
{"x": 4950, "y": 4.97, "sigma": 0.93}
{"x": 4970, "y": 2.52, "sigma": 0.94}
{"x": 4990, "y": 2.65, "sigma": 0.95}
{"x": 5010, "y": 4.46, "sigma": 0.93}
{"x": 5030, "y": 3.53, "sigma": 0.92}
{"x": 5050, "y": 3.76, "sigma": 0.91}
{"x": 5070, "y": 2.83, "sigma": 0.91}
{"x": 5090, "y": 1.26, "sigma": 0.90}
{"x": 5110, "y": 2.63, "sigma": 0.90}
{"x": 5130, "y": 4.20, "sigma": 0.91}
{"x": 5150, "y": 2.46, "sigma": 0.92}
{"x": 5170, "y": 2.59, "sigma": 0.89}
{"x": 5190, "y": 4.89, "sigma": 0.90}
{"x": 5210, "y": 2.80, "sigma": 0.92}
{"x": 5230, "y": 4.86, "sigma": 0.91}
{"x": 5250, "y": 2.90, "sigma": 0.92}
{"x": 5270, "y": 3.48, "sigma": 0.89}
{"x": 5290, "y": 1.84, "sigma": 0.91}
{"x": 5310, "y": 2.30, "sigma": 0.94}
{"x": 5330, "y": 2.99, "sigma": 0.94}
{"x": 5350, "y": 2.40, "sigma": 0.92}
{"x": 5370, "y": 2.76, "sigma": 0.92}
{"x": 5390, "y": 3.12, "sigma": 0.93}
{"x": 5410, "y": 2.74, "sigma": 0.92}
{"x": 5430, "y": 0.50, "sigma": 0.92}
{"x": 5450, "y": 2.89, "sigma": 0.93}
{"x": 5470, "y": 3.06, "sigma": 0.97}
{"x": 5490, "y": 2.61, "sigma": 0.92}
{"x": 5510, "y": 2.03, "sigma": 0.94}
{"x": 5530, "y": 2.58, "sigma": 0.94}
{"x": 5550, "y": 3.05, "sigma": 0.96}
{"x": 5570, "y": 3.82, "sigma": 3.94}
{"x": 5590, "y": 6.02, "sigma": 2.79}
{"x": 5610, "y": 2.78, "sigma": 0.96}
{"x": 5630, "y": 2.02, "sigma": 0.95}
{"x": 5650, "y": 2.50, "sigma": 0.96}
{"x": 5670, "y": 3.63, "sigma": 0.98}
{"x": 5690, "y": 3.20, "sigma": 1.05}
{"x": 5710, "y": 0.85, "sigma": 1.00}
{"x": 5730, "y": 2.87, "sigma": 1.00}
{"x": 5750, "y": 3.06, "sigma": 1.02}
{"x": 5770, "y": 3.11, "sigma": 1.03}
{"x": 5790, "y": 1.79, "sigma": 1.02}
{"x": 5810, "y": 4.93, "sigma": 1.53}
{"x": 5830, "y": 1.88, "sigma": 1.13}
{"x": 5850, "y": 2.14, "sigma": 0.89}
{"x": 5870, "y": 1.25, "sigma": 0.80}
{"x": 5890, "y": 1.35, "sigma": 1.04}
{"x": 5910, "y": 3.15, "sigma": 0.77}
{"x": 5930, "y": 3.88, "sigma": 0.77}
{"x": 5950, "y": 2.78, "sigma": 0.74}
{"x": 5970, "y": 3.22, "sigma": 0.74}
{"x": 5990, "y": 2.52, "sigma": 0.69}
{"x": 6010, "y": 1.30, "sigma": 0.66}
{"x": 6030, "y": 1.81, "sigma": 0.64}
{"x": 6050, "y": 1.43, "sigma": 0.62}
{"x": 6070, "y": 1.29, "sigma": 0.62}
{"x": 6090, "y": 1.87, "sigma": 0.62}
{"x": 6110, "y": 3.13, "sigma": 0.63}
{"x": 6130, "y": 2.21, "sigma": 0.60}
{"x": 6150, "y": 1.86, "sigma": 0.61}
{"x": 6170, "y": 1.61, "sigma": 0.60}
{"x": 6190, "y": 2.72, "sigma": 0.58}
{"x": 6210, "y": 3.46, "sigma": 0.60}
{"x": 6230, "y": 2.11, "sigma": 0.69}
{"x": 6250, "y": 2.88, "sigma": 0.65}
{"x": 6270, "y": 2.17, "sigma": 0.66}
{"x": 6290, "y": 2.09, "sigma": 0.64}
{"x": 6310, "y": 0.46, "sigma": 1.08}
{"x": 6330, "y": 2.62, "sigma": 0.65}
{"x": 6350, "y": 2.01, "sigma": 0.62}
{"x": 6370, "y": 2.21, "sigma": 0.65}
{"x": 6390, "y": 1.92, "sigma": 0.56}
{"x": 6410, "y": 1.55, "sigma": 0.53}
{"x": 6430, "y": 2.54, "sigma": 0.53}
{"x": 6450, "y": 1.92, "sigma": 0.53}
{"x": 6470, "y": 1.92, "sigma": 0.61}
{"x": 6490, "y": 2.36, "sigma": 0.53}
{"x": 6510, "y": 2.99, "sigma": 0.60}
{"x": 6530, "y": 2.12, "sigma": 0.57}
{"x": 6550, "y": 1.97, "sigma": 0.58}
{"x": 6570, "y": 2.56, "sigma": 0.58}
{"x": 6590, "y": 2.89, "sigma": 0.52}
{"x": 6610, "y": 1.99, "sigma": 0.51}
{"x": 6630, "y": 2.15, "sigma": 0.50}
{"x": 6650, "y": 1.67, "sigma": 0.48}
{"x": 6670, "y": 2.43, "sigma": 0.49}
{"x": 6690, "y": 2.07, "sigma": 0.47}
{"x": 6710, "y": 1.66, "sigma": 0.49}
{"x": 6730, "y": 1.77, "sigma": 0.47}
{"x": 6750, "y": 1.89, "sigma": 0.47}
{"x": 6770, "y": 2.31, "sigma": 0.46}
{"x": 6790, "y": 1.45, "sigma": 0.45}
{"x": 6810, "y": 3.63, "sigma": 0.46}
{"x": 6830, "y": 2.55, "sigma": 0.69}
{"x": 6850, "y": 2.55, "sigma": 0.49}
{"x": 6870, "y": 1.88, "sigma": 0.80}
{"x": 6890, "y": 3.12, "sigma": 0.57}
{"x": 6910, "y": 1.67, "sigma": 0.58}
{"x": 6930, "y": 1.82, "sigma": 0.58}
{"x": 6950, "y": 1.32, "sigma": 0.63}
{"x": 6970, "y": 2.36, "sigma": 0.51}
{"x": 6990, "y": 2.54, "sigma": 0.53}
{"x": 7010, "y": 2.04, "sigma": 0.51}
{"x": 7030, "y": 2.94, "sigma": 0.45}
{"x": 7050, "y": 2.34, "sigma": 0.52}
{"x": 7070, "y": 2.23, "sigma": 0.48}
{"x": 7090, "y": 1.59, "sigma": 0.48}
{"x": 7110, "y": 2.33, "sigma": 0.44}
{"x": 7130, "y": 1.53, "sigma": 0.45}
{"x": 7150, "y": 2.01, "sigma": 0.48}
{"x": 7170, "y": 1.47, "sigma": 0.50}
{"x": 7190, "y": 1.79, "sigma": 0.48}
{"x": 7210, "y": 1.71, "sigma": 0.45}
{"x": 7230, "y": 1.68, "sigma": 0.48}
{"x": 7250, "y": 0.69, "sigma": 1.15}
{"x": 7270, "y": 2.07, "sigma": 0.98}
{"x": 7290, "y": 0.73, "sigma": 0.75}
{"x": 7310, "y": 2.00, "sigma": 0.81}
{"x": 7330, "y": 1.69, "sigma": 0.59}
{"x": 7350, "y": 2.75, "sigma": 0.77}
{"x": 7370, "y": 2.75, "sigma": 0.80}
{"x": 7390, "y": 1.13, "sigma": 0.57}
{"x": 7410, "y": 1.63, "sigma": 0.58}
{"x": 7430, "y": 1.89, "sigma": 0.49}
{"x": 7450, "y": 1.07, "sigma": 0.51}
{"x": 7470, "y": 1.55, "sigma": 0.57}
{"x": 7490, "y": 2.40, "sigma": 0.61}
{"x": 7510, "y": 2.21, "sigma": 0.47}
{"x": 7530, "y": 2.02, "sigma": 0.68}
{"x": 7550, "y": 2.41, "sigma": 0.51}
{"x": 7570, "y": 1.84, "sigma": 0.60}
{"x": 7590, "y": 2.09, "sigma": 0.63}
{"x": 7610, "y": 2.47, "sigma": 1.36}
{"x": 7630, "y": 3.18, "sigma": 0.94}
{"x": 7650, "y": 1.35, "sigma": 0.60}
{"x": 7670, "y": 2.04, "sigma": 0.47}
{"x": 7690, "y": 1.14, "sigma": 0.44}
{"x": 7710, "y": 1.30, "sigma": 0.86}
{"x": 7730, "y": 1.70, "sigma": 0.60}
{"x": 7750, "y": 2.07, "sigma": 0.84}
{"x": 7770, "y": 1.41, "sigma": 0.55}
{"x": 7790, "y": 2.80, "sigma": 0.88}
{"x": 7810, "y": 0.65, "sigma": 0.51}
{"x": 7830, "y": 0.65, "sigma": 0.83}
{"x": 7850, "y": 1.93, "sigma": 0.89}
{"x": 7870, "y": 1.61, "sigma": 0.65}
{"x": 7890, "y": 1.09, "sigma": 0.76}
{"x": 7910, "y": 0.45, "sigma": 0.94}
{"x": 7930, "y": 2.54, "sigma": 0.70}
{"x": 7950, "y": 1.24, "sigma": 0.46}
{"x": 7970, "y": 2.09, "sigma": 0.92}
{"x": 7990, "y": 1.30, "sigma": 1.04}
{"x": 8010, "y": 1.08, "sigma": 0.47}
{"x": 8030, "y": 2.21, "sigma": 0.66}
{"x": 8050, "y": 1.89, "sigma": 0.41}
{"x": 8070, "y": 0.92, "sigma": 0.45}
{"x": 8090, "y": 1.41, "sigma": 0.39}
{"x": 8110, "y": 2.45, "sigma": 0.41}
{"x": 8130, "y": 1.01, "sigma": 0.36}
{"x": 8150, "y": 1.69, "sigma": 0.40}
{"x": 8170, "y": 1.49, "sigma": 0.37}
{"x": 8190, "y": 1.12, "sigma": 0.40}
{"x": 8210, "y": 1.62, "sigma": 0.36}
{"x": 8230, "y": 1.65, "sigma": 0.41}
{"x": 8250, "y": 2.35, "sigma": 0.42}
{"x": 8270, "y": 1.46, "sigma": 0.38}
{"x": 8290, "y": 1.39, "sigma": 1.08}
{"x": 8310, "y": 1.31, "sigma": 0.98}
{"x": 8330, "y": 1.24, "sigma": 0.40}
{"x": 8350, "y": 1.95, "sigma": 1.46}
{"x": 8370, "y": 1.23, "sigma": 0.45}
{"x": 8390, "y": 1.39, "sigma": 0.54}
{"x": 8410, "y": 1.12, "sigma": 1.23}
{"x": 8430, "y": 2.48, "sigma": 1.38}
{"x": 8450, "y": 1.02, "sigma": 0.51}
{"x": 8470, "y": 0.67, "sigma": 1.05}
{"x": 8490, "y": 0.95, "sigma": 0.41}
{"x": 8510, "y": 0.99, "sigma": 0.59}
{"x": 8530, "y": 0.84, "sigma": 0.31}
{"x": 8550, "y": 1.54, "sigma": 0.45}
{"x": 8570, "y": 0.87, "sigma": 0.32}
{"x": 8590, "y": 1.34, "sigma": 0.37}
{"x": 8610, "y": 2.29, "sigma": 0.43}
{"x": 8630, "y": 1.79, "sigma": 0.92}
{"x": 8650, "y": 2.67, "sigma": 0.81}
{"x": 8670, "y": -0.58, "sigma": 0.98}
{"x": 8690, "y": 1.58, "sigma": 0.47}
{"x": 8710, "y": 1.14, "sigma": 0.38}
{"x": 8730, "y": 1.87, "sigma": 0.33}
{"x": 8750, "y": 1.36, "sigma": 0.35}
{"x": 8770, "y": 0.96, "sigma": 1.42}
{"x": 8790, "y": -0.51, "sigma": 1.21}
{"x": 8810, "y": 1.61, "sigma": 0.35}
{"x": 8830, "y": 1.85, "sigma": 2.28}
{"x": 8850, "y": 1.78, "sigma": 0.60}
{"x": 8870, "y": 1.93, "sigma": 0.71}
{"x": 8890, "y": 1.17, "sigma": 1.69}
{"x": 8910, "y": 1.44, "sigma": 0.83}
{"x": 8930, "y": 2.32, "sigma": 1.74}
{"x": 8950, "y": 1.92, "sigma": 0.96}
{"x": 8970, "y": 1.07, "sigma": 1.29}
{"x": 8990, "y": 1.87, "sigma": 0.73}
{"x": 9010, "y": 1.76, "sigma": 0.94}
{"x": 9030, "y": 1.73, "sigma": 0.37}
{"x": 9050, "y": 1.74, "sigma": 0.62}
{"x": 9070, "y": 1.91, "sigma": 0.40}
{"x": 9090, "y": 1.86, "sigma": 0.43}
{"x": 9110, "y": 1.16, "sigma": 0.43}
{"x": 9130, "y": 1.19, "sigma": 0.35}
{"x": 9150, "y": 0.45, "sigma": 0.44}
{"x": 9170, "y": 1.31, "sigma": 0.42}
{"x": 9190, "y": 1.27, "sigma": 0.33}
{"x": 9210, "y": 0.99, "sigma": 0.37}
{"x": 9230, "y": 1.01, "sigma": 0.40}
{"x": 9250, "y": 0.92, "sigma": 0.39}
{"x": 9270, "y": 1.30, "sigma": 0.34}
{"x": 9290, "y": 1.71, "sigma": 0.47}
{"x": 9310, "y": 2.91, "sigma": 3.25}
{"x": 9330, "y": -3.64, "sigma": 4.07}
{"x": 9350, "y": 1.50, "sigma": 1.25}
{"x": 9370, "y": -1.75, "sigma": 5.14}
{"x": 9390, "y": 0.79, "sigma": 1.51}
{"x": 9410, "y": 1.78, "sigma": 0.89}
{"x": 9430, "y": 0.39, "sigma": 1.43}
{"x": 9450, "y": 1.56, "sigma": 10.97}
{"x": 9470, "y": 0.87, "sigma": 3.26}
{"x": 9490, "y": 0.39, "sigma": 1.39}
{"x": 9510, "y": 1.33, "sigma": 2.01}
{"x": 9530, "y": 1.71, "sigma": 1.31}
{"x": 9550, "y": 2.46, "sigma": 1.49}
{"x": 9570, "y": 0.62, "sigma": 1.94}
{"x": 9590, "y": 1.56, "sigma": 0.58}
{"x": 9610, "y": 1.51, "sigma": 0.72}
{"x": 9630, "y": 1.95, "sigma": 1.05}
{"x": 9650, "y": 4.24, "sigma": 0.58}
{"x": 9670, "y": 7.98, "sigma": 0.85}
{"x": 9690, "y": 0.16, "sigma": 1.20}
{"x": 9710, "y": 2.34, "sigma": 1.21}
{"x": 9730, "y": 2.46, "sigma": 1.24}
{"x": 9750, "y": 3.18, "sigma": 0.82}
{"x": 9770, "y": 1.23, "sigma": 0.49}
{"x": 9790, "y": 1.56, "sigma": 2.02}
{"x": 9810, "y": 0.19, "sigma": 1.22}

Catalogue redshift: 1.592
